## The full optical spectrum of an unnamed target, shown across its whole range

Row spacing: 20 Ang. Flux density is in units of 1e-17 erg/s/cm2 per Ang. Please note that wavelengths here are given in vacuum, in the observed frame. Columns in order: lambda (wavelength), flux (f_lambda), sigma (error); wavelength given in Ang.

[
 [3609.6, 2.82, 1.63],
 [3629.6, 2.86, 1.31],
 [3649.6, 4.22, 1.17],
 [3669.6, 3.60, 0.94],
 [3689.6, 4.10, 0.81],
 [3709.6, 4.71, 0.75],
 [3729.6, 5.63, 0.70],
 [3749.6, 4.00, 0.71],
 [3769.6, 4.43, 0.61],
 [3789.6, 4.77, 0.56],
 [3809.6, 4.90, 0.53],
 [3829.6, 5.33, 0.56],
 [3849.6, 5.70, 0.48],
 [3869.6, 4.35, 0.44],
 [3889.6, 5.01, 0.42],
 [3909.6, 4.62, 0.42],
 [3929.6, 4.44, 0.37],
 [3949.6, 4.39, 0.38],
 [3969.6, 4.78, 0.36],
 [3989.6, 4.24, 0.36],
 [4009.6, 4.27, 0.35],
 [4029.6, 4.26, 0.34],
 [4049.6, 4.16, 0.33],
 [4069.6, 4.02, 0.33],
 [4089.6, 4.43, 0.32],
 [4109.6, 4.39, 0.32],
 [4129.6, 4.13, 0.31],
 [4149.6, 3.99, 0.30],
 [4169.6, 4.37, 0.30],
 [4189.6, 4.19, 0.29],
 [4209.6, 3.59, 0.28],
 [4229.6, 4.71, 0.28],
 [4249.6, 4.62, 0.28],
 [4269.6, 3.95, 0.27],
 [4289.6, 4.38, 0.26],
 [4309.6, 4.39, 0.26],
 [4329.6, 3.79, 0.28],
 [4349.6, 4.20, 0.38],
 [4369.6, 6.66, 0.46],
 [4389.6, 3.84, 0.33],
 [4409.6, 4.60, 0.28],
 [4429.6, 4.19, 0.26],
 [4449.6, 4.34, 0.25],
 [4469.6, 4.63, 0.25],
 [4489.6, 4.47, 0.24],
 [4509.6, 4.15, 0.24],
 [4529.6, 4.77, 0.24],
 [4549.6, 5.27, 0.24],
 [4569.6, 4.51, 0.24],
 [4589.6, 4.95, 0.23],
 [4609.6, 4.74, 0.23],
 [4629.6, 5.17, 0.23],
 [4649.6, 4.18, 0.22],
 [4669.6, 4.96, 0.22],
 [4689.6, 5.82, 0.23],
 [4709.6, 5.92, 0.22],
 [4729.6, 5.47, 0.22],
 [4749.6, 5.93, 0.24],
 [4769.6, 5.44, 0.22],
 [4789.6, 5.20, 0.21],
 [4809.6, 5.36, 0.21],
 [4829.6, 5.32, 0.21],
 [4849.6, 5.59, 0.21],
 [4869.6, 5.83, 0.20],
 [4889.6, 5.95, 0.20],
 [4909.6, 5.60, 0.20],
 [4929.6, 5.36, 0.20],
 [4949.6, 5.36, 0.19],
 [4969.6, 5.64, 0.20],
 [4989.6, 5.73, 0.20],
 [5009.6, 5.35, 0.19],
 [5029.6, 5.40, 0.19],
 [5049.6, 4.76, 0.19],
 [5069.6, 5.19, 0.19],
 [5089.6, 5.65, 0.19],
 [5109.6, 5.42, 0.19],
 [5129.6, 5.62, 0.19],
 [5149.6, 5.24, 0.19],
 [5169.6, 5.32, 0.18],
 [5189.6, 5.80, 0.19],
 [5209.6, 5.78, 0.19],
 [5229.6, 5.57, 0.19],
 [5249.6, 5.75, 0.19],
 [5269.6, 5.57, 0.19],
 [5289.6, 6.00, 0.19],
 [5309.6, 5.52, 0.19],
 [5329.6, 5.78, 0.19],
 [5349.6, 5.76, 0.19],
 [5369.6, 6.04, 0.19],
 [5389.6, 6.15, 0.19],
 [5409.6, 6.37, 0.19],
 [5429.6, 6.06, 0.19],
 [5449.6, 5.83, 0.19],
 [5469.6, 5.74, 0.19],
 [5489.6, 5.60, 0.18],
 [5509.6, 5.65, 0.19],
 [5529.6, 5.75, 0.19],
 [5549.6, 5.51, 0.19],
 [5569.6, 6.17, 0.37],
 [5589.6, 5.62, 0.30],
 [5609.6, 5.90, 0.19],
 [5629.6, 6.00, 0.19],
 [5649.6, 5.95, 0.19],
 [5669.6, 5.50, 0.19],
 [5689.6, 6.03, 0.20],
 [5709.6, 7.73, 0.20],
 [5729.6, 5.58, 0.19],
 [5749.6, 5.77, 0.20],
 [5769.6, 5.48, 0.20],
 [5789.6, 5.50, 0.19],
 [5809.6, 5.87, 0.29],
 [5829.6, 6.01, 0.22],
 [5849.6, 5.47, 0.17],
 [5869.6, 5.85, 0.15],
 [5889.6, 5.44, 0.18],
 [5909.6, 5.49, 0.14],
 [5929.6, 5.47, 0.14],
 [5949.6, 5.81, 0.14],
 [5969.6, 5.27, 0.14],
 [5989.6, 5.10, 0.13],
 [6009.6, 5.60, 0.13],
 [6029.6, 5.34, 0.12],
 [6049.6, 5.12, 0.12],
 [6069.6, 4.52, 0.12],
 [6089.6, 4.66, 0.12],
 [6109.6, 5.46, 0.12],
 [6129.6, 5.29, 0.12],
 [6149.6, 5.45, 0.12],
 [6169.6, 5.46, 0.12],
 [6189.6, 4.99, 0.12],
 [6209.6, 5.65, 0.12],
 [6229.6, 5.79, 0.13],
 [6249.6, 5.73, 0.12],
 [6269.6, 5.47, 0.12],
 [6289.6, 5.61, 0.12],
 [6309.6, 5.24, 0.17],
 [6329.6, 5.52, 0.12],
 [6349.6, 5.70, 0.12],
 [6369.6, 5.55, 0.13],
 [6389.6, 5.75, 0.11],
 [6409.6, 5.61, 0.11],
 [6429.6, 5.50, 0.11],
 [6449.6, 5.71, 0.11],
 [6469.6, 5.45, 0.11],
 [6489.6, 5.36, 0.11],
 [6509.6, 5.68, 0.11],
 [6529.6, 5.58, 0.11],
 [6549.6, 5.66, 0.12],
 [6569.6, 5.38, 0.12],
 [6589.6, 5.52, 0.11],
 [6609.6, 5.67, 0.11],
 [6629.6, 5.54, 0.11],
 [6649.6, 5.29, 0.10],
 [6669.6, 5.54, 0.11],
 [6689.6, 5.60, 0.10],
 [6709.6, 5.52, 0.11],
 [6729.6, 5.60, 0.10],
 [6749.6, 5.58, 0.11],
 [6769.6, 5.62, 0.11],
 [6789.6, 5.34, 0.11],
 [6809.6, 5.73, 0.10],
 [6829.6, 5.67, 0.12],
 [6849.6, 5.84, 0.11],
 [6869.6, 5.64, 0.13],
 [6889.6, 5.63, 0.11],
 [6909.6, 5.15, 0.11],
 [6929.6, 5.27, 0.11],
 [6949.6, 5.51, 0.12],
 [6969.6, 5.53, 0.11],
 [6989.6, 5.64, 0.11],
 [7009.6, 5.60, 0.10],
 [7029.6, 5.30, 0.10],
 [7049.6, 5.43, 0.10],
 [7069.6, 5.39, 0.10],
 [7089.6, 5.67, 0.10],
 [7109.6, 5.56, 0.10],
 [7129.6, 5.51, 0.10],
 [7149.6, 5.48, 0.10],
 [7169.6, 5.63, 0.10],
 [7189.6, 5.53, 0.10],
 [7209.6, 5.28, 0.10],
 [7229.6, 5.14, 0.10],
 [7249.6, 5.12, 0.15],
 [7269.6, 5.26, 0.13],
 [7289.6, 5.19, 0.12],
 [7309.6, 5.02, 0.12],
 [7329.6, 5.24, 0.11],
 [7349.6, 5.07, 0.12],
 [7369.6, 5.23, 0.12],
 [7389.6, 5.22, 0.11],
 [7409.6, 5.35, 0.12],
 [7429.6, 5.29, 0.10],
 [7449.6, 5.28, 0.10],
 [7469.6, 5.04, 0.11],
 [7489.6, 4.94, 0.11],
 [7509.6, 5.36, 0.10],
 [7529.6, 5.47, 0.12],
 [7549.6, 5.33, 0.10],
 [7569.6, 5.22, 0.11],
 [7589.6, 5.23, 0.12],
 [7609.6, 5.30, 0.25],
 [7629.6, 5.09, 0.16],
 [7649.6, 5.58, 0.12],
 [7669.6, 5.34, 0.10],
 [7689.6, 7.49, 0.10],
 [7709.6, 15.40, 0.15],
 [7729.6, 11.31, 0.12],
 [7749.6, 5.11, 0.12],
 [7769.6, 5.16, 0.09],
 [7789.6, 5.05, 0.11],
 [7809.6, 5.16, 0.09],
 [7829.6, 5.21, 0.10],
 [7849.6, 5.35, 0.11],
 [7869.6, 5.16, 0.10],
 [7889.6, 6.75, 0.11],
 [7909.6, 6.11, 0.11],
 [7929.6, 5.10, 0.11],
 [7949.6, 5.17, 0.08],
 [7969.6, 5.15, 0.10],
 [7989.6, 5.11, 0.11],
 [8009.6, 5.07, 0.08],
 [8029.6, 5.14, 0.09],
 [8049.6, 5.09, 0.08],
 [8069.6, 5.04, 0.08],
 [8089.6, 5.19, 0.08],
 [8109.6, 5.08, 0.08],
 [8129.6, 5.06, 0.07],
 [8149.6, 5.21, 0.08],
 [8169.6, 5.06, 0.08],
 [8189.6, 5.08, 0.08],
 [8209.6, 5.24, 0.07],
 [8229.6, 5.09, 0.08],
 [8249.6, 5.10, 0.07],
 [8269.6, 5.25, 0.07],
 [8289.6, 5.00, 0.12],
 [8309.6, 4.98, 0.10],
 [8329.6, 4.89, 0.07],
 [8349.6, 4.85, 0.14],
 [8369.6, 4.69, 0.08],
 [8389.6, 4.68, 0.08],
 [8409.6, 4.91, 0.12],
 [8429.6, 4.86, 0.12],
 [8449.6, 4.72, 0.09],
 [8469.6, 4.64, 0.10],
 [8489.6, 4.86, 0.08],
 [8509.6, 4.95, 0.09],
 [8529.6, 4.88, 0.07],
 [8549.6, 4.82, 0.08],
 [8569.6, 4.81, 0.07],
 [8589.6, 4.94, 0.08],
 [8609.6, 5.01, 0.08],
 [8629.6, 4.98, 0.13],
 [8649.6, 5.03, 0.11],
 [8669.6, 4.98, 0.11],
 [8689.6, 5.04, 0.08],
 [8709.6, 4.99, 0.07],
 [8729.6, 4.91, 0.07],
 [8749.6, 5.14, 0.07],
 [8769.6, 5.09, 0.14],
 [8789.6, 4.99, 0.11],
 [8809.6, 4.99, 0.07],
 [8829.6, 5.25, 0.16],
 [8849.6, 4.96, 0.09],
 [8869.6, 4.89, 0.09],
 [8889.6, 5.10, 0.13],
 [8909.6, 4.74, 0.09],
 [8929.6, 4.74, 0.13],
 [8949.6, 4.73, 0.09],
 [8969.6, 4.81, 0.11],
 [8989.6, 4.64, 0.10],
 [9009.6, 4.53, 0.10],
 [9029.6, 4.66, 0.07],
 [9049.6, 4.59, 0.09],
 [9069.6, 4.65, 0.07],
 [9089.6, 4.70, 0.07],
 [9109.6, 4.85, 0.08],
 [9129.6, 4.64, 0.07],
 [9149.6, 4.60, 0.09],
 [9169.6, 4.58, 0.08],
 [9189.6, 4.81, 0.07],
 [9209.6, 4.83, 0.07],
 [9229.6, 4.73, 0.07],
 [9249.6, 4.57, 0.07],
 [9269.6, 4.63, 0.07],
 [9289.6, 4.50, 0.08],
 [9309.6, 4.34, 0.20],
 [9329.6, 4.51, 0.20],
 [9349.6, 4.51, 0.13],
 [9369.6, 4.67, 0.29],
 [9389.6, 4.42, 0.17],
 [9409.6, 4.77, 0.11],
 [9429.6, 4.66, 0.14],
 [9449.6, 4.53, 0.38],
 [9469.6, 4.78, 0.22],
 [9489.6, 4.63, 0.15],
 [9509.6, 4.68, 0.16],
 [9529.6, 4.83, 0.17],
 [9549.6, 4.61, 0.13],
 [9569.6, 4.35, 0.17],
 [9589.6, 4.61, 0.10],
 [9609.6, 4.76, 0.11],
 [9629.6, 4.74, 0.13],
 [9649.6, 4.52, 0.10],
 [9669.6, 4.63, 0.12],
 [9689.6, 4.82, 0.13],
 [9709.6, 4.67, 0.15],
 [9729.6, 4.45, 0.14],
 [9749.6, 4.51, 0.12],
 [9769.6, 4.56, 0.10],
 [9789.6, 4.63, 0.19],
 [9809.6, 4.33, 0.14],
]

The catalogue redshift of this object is 0.174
